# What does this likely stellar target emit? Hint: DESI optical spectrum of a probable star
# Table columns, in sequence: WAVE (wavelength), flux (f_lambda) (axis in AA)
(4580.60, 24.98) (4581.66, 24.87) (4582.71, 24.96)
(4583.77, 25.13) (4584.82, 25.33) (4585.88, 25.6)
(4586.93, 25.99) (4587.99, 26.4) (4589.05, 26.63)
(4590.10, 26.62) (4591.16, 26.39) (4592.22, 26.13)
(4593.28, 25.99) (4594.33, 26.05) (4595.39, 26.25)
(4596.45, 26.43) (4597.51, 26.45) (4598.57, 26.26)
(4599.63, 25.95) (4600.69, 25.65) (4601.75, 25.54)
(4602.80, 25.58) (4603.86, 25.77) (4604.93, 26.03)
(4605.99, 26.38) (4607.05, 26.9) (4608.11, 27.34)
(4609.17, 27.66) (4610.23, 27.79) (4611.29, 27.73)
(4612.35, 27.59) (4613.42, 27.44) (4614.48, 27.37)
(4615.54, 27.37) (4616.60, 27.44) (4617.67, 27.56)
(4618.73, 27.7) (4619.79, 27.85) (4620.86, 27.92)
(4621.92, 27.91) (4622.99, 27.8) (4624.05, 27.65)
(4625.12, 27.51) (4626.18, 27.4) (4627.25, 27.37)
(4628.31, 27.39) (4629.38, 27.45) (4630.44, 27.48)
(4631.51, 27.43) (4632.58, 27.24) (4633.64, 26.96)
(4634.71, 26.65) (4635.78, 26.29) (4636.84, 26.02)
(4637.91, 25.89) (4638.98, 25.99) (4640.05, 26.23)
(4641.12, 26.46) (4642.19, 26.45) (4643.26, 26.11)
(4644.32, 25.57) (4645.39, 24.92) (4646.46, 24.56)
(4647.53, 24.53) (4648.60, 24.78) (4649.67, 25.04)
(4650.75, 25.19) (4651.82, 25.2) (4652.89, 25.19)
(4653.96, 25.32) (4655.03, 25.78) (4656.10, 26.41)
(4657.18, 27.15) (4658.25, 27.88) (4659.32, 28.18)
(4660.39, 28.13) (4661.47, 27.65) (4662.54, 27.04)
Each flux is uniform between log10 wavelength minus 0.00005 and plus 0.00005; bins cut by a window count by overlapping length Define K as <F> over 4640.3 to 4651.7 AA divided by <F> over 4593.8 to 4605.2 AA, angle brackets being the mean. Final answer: 1.0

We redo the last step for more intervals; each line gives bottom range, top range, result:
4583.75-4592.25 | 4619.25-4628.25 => 1.06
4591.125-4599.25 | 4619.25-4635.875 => 1.05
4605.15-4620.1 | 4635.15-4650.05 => 0.94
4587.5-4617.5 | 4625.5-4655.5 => 0.98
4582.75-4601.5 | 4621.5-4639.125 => 1.04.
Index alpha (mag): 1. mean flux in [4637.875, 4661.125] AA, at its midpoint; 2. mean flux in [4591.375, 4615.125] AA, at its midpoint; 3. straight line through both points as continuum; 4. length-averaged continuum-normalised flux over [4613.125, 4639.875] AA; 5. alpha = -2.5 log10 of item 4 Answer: -0.04 mag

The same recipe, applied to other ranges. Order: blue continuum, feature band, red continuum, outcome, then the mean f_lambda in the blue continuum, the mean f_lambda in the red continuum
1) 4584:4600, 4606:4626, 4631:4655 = -0.064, 26.1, 25.8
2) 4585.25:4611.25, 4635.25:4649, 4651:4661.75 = 0.036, 26.3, 26.6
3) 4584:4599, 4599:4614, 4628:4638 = -0.010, 26.2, 26.9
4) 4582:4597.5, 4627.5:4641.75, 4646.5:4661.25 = -0.030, 26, 26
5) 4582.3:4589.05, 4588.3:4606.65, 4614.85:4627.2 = 0.007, 25.6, 27.6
